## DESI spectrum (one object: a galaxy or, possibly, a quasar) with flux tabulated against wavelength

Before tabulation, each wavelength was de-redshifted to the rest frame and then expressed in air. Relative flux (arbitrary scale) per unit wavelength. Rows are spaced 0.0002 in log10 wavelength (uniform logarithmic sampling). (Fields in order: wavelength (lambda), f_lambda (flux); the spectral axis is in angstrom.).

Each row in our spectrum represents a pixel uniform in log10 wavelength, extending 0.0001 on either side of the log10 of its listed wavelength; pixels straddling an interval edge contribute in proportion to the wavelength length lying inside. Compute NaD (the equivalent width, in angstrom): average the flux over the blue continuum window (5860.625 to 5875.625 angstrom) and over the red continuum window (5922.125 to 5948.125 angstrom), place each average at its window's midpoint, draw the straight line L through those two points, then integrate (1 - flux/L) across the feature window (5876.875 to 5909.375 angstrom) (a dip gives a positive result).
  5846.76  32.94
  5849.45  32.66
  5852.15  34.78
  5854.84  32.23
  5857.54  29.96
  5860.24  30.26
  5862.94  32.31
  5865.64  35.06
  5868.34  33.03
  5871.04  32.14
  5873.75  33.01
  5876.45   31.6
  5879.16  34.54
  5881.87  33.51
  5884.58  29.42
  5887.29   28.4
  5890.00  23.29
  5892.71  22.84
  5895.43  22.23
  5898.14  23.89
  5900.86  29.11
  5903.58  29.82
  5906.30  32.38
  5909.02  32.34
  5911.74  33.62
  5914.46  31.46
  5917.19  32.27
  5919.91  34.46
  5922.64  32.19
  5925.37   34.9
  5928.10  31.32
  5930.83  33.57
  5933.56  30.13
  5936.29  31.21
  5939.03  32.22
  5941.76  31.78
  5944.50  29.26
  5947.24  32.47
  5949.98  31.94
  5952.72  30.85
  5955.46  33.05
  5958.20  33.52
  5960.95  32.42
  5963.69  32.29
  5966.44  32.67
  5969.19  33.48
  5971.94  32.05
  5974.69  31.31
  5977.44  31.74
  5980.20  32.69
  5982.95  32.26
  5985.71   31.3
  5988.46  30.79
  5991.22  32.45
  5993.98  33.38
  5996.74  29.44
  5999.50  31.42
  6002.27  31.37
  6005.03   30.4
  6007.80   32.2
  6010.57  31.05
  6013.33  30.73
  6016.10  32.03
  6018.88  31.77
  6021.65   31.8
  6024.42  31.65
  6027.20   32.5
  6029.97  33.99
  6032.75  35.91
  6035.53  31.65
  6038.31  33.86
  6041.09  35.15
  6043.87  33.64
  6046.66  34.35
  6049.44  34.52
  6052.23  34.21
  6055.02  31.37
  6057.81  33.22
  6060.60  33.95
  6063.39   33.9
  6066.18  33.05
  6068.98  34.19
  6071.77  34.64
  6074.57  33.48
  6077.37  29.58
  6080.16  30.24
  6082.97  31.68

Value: 4.1 angstrom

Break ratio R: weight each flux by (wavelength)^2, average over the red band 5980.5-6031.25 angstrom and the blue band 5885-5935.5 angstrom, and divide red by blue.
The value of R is 1.09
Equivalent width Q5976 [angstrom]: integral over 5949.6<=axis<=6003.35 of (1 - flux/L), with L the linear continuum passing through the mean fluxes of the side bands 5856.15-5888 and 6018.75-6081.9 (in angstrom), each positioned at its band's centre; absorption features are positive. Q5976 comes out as 1.09 angstrom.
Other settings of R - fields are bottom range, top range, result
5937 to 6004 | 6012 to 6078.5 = 1.07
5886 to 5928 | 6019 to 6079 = 1.18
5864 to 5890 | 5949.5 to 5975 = 1.05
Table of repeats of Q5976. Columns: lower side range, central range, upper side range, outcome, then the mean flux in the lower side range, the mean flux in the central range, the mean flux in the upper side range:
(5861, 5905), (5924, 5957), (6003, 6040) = -1.2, 29.6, 31.9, 32.3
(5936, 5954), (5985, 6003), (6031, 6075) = 0.6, 31.4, 31.5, 33.8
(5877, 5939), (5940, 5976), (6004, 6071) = -0.8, 30.4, 32.1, 33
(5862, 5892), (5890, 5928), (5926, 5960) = 2.0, 31.3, 29.9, 31.9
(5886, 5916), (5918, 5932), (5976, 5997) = -1.9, 28.2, 33.2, 31.9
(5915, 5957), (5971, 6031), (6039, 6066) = 2.4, 32.1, 31.7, 33.8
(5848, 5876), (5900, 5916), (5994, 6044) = 0.4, 32.5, 31.5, 32.3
